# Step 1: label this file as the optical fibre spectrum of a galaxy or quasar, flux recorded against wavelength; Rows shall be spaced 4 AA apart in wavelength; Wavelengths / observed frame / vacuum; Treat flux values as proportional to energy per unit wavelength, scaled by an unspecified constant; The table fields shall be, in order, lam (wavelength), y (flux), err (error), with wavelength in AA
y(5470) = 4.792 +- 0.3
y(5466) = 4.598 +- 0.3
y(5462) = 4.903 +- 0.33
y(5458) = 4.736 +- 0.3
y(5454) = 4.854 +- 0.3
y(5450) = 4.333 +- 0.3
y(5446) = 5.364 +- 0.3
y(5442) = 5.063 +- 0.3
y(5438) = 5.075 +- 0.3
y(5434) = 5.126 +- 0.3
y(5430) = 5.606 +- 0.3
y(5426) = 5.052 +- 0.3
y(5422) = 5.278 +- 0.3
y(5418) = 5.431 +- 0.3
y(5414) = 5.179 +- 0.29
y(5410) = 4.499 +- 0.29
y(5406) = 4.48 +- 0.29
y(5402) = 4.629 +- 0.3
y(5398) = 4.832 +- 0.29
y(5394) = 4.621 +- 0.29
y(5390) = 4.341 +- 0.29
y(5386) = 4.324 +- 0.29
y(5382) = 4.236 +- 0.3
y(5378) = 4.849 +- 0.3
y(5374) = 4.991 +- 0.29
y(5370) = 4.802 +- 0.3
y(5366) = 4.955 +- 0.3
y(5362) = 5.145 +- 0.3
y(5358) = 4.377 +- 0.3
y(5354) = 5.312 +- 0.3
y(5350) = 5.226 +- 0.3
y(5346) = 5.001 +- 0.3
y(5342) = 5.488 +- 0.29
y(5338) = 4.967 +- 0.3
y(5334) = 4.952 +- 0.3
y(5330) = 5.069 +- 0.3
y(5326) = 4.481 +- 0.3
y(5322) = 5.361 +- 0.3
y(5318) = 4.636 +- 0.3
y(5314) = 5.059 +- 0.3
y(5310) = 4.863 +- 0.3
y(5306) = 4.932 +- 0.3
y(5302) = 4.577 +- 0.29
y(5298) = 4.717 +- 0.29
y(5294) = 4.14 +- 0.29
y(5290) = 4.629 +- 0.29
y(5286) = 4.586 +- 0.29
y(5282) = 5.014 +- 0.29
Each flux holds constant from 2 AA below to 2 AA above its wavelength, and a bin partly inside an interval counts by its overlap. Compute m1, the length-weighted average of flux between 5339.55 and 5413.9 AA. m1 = 4.79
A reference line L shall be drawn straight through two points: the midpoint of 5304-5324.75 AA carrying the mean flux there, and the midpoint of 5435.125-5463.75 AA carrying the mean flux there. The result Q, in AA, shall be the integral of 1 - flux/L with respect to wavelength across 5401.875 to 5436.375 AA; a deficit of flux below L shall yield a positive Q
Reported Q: -0.9 AA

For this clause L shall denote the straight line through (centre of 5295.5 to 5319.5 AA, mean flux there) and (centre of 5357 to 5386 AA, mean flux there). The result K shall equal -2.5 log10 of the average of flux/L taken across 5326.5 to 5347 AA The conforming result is -0.06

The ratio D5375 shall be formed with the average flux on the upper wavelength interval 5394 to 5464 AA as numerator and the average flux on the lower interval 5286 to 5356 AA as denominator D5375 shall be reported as 1.0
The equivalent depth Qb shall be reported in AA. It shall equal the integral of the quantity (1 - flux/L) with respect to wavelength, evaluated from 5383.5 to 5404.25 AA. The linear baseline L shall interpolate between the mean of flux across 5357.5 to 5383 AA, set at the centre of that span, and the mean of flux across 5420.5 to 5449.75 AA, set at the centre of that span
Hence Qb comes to 1.7 AA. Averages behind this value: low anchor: 4.81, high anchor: 5.17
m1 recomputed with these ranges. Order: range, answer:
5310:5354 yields 5.03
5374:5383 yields 4.68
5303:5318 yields 4.88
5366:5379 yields 4.89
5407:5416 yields 4.8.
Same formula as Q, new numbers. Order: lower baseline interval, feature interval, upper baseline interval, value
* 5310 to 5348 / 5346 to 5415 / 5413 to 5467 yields 3.65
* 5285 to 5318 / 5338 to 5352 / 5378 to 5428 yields -1.45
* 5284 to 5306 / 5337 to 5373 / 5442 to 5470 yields -2.87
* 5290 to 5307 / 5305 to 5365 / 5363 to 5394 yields -4.92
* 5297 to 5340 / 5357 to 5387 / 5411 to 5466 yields 1.33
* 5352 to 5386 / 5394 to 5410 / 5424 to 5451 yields 1.06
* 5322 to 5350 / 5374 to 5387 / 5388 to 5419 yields 0.74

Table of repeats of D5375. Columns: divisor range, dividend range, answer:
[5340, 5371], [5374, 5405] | 0.91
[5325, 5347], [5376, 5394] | 0.89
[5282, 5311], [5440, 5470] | 1.04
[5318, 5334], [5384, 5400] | 0.92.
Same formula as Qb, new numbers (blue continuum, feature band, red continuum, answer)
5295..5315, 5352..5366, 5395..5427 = -0.3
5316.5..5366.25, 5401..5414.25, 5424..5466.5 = 0.9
